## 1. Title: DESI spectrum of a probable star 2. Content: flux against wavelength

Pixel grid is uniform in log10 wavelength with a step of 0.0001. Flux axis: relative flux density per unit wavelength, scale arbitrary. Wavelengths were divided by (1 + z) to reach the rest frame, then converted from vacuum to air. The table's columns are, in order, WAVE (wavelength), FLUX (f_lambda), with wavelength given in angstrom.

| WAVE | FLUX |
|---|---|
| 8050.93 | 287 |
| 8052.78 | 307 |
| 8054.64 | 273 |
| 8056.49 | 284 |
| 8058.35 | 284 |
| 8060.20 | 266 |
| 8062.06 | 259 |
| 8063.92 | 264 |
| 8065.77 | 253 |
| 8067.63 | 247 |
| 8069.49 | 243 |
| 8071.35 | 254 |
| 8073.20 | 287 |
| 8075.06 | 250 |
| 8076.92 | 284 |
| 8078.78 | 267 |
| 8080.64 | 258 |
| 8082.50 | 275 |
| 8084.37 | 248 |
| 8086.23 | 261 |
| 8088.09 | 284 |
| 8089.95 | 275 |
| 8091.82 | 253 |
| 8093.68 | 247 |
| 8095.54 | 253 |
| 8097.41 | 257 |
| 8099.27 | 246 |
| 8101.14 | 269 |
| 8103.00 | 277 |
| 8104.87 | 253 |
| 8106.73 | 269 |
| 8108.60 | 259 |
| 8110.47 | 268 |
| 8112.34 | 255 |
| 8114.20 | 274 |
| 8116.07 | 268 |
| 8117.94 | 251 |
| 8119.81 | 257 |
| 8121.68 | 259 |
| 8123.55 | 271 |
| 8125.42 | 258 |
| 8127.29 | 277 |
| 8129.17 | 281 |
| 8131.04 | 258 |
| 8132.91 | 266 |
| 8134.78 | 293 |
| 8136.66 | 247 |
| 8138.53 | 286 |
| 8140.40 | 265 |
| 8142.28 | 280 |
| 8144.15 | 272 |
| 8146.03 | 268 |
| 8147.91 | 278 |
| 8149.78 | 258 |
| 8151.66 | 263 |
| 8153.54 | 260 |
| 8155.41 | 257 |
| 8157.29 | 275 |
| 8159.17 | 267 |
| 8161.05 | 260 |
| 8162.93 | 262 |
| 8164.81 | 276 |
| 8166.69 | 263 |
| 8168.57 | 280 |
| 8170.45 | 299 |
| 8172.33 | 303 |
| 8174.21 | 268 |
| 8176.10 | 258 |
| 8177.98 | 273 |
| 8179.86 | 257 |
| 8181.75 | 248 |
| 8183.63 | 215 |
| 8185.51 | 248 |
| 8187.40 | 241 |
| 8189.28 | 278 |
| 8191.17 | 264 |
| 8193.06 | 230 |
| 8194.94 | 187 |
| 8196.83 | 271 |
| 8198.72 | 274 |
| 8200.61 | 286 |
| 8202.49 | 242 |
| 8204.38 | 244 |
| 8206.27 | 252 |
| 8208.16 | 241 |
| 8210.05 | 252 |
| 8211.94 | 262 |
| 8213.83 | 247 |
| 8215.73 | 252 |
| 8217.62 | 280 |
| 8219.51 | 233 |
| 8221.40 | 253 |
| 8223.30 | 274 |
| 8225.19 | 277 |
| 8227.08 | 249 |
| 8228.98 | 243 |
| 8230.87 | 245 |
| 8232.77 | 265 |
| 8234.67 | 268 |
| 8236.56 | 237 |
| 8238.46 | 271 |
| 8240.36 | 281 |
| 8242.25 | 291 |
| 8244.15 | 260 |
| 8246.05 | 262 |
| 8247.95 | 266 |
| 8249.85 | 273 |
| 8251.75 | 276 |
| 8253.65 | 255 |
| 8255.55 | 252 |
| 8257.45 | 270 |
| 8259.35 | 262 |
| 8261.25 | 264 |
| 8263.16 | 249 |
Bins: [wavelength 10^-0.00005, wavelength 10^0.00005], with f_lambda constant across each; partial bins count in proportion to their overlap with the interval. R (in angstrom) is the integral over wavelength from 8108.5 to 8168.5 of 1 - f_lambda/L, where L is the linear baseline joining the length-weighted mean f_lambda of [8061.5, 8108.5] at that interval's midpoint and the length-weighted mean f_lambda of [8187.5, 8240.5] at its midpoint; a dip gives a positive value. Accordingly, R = -1.9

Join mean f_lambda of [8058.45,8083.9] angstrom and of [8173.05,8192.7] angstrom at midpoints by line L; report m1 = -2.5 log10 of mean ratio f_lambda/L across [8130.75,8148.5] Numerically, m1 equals -0.06 mag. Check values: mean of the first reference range 263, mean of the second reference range 255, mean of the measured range 272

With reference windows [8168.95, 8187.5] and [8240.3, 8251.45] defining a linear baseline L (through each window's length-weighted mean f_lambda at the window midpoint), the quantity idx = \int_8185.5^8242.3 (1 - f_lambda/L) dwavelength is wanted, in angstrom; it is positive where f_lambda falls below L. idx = 2.49 angstrom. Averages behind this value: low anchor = 262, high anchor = 272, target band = 256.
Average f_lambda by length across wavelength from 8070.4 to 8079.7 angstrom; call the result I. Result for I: 269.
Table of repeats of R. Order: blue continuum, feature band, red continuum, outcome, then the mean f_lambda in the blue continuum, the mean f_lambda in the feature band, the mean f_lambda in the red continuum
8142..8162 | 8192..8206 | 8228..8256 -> 0.9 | 267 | 248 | 263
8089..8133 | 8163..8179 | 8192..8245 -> -1.1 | 262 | 277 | 256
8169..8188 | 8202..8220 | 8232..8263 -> 0.8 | 262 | 251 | 265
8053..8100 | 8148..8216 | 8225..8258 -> 1.1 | 264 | 259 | 263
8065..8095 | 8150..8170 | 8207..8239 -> -0.7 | 262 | 267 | 256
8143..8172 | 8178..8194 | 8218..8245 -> 1.0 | 270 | 249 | 261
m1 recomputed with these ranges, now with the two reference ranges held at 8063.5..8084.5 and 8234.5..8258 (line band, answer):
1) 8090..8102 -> 0.027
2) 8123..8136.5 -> -0.031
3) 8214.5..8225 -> 0.025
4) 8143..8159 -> -0.013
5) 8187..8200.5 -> 0.054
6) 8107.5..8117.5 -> -0.007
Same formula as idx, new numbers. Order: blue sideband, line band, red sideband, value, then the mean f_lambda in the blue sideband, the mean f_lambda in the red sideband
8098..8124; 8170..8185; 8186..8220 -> -0.50 angstrom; 262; 252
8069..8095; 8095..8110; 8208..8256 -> 0.13 angstrom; 264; 261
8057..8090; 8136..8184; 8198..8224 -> -1.54 angstrom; 264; 256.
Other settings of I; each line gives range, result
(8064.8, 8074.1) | 257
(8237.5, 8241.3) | 275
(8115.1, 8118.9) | 259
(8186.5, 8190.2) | 260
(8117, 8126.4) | 259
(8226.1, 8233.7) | 251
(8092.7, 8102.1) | 255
